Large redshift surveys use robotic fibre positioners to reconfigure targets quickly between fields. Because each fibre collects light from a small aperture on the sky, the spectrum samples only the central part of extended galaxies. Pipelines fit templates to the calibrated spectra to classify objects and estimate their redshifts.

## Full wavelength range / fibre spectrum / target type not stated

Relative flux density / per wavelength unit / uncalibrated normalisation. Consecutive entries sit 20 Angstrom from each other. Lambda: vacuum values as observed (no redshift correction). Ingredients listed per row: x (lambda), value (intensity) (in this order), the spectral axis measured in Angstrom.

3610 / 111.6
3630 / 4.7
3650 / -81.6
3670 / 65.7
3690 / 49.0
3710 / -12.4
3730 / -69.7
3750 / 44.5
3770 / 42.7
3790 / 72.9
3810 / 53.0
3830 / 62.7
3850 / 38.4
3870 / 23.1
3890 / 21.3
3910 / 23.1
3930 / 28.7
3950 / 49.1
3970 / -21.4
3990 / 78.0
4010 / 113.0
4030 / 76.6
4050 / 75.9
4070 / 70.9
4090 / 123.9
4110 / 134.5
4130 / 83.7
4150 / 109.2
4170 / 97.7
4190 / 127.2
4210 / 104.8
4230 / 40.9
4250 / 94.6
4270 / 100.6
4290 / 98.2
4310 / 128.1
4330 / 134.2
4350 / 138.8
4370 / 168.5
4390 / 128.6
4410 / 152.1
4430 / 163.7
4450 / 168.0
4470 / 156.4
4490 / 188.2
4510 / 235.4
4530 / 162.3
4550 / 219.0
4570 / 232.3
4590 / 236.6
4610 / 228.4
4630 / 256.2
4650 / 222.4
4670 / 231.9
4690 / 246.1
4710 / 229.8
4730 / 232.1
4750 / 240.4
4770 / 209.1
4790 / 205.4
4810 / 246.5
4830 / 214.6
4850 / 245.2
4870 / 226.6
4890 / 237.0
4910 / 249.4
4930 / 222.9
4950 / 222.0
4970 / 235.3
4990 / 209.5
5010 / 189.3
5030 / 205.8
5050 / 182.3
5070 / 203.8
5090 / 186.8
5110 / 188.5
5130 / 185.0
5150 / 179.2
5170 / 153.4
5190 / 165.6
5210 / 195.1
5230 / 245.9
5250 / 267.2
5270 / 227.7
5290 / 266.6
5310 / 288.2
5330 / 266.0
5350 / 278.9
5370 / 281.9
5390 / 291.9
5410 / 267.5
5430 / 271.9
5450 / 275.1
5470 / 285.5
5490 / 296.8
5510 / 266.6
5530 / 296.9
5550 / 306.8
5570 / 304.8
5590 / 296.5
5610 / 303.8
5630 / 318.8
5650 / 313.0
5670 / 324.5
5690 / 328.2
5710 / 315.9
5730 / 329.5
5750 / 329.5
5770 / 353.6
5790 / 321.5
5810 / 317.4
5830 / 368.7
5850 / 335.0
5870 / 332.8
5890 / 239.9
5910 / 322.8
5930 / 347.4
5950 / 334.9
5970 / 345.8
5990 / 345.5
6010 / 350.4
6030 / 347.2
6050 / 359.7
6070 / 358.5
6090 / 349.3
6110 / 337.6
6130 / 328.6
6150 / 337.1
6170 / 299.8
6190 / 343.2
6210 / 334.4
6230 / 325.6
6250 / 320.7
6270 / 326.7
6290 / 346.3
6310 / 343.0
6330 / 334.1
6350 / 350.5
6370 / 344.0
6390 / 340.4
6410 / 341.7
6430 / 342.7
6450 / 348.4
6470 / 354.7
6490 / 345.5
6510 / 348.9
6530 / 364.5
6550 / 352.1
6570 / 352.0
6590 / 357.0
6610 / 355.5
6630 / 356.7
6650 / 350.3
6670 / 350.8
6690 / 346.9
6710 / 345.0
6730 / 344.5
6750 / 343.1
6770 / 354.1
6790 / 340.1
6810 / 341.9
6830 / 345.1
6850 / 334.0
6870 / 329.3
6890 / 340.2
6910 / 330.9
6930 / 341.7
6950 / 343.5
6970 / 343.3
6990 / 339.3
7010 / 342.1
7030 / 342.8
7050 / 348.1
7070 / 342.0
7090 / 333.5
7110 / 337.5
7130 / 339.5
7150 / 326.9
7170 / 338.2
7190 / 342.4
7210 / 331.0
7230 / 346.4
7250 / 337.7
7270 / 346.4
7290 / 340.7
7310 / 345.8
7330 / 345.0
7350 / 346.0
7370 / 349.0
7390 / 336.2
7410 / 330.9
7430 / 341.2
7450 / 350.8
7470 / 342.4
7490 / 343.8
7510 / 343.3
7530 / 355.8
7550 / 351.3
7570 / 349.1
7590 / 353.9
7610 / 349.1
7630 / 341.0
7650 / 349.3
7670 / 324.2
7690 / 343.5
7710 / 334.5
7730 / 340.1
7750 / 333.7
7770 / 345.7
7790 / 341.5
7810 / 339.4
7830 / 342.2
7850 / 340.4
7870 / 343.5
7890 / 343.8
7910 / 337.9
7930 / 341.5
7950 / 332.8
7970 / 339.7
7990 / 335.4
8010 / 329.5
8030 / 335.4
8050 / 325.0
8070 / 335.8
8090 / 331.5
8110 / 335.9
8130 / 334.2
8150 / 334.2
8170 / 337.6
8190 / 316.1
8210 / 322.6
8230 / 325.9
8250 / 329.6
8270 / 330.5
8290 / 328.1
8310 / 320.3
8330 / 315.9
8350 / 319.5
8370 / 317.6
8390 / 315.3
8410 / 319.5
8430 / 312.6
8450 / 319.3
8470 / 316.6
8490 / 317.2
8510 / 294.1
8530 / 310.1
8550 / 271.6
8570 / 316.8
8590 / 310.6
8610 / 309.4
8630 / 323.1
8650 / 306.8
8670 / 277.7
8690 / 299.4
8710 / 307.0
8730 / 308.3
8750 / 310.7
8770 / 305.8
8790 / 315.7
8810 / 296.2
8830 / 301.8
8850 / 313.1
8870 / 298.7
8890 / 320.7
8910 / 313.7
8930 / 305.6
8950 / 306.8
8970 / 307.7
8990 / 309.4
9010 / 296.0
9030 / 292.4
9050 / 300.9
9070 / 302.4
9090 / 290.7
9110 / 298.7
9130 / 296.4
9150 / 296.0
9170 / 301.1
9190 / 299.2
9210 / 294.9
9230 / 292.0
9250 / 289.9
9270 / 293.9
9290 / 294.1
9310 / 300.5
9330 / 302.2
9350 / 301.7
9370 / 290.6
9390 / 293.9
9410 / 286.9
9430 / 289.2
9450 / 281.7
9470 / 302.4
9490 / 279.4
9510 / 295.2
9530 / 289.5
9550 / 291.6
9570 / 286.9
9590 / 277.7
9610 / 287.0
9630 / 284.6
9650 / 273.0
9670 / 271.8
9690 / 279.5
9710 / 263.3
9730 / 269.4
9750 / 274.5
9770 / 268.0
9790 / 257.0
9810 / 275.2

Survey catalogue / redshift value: 0.00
